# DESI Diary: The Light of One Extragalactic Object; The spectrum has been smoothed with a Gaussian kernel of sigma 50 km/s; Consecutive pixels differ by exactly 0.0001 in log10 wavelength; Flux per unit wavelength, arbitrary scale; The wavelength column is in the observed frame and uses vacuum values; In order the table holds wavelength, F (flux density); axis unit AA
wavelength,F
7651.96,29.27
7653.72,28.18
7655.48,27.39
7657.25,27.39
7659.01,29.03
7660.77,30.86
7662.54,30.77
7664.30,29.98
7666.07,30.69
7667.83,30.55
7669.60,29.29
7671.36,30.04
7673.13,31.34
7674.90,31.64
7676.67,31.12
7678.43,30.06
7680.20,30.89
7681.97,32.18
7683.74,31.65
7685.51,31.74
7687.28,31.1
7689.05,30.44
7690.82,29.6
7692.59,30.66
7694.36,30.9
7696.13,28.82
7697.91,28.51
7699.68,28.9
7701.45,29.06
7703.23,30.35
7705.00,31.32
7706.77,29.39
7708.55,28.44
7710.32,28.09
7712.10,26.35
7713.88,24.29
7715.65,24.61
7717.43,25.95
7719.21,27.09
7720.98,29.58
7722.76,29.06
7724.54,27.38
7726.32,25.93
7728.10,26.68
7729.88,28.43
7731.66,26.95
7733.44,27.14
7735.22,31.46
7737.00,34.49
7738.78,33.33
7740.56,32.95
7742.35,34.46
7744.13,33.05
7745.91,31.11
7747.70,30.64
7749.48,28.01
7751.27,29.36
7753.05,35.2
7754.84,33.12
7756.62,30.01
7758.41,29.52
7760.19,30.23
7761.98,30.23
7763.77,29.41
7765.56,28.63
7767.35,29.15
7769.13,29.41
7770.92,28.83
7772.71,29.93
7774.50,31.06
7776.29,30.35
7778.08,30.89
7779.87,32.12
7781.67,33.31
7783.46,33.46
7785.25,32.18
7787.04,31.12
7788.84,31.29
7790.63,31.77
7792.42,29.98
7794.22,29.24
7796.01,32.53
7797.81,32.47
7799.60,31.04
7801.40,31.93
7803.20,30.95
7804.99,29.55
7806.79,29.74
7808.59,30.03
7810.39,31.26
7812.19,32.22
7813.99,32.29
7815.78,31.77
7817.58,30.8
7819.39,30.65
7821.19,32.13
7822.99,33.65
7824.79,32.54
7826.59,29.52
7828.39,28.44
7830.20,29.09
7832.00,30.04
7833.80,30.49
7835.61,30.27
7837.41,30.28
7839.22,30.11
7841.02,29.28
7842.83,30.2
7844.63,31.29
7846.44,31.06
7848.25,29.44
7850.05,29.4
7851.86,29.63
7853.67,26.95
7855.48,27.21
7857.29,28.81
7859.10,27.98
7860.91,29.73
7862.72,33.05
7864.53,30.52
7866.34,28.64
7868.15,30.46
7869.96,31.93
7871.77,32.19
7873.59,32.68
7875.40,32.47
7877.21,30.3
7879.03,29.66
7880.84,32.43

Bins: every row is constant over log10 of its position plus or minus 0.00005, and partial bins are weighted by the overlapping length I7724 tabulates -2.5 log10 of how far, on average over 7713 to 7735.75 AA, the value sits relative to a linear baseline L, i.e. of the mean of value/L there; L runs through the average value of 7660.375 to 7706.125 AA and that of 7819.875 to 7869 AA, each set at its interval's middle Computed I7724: 0.12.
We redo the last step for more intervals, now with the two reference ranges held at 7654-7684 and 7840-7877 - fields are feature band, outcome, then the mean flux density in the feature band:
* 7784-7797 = -0.04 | 31.2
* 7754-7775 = 0.01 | 29.9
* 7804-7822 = -0.03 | 31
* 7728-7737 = 0.05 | 28.9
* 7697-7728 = 0.09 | 27.9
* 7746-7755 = -0.03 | 31.1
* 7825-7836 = 0.01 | 29.8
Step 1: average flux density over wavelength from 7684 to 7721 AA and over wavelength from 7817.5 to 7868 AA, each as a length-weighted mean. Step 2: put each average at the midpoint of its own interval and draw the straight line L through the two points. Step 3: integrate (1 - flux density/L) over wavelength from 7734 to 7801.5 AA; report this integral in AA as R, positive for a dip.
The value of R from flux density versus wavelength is -4.2 AA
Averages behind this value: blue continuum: 28.8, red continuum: 30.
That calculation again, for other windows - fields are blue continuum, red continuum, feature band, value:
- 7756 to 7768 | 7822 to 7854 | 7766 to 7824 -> -2.5 AA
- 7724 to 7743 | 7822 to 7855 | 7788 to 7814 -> -0.9 AA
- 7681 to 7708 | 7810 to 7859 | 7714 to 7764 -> 0.9 AA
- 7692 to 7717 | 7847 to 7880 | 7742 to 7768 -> -1.6 AA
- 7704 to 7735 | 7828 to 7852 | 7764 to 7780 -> -0.7 AA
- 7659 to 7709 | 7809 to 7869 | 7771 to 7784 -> -0.5 AA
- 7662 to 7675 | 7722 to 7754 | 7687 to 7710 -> 0.5 AA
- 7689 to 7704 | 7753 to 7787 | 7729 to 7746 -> -0.6 AA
